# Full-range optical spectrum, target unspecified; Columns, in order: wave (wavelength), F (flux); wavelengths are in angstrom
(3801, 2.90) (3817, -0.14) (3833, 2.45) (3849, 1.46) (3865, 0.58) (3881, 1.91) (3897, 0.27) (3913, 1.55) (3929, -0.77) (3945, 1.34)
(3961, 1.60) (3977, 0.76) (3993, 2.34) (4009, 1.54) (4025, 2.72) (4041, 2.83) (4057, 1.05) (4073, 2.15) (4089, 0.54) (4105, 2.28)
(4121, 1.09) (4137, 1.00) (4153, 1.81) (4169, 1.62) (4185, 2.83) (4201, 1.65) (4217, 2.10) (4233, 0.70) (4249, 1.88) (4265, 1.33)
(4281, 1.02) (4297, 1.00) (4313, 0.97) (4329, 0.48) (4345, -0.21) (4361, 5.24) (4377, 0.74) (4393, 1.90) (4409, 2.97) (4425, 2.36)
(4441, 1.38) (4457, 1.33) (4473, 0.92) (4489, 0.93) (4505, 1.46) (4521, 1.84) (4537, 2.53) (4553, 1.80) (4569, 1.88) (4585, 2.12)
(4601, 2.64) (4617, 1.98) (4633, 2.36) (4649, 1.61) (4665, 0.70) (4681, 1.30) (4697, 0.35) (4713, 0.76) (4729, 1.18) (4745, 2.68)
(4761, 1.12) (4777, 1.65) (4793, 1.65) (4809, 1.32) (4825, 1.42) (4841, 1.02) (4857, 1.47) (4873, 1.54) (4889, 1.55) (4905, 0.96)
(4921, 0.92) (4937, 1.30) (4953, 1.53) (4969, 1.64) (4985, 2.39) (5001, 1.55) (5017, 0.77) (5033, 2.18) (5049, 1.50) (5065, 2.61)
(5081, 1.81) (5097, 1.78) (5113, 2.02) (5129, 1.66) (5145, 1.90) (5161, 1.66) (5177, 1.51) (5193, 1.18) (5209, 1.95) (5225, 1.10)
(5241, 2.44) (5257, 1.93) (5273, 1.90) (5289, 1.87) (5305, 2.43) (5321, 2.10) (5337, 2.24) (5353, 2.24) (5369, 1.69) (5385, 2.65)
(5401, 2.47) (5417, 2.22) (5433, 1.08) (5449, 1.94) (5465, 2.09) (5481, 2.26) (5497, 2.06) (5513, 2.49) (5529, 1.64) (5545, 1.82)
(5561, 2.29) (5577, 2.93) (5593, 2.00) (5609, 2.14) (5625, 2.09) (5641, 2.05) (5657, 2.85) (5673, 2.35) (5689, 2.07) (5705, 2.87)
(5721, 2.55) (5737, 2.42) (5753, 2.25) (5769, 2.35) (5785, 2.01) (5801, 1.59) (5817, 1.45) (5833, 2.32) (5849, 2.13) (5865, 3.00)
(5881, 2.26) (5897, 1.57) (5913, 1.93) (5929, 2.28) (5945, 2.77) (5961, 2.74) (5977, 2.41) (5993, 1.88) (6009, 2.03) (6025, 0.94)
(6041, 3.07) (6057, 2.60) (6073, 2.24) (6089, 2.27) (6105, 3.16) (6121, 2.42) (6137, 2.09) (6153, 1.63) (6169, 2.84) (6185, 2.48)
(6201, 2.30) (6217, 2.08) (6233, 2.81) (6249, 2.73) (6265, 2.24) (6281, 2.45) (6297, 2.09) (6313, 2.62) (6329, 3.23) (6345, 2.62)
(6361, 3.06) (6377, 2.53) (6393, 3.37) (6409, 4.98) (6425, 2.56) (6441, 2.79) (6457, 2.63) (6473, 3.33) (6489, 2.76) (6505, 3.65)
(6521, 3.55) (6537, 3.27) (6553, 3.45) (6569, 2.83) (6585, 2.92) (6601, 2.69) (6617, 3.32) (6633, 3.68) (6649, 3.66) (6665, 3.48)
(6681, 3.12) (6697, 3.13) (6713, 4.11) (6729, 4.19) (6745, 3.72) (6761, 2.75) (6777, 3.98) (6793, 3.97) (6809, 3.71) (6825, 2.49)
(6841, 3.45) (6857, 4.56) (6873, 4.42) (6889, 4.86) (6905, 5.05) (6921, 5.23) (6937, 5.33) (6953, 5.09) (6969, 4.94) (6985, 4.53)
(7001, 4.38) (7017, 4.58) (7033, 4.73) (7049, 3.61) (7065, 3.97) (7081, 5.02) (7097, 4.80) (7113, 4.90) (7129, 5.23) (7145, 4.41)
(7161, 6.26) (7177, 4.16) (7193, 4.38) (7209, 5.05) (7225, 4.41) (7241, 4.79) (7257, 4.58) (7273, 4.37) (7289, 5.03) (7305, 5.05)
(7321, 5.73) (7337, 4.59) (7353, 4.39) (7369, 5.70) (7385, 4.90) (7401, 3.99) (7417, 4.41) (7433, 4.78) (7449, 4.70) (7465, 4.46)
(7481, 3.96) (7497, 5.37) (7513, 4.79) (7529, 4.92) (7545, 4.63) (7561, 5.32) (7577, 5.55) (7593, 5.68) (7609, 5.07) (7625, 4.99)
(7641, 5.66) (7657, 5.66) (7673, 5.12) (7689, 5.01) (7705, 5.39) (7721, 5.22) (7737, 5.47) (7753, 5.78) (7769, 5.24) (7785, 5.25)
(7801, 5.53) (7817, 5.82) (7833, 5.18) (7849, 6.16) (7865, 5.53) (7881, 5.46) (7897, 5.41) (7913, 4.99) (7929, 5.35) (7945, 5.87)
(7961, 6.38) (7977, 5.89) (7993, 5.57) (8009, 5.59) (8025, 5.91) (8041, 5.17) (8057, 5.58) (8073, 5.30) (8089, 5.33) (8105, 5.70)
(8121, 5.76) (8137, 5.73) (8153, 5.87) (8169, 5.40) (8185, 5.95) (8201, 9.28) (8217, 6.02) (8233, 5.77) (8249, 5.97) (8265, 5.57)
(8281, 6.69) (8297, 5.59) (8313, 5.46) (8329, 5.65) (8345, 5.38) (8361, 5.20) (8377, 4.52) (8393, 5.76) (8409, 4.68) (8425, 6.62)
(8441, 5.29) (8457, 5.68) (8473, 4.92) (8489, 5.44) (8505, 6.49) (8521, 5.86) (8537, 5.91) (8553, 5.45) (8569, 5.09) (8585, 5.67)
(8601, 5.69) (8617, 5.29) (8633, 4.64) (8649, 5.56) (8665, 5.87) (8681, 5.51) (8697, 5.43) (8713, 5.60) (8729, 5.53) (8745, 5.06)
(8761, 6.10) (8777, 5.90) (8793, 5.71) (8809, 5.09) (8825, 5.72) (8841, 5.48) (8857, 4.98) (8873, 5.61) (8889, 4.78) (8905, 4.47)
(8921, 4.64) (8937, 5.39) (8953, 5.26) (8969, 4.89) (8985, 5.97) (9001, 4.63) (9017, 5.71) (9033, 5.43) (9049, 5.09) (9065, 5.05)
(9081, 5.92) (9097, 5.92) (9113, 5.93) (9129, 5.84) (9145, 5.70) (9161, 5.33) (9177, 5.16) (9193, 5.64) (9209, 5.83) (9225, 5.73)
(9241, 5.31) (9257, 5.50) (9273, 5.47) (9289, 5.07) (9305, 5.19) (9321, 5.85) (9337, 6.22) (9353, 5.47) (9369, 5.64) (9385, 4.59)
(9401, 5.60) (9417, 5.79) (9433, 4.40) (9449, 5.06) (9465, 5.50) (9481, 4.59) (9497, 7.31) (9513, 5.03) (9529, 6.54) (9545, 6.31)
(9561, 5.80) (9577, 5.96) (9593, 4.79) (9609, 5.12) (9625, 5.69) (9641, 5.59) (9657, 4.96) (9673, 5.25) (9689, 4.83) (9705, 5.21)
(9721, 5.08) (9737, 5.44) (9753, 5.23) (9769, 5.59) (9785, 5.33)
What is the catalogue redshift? 0.72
